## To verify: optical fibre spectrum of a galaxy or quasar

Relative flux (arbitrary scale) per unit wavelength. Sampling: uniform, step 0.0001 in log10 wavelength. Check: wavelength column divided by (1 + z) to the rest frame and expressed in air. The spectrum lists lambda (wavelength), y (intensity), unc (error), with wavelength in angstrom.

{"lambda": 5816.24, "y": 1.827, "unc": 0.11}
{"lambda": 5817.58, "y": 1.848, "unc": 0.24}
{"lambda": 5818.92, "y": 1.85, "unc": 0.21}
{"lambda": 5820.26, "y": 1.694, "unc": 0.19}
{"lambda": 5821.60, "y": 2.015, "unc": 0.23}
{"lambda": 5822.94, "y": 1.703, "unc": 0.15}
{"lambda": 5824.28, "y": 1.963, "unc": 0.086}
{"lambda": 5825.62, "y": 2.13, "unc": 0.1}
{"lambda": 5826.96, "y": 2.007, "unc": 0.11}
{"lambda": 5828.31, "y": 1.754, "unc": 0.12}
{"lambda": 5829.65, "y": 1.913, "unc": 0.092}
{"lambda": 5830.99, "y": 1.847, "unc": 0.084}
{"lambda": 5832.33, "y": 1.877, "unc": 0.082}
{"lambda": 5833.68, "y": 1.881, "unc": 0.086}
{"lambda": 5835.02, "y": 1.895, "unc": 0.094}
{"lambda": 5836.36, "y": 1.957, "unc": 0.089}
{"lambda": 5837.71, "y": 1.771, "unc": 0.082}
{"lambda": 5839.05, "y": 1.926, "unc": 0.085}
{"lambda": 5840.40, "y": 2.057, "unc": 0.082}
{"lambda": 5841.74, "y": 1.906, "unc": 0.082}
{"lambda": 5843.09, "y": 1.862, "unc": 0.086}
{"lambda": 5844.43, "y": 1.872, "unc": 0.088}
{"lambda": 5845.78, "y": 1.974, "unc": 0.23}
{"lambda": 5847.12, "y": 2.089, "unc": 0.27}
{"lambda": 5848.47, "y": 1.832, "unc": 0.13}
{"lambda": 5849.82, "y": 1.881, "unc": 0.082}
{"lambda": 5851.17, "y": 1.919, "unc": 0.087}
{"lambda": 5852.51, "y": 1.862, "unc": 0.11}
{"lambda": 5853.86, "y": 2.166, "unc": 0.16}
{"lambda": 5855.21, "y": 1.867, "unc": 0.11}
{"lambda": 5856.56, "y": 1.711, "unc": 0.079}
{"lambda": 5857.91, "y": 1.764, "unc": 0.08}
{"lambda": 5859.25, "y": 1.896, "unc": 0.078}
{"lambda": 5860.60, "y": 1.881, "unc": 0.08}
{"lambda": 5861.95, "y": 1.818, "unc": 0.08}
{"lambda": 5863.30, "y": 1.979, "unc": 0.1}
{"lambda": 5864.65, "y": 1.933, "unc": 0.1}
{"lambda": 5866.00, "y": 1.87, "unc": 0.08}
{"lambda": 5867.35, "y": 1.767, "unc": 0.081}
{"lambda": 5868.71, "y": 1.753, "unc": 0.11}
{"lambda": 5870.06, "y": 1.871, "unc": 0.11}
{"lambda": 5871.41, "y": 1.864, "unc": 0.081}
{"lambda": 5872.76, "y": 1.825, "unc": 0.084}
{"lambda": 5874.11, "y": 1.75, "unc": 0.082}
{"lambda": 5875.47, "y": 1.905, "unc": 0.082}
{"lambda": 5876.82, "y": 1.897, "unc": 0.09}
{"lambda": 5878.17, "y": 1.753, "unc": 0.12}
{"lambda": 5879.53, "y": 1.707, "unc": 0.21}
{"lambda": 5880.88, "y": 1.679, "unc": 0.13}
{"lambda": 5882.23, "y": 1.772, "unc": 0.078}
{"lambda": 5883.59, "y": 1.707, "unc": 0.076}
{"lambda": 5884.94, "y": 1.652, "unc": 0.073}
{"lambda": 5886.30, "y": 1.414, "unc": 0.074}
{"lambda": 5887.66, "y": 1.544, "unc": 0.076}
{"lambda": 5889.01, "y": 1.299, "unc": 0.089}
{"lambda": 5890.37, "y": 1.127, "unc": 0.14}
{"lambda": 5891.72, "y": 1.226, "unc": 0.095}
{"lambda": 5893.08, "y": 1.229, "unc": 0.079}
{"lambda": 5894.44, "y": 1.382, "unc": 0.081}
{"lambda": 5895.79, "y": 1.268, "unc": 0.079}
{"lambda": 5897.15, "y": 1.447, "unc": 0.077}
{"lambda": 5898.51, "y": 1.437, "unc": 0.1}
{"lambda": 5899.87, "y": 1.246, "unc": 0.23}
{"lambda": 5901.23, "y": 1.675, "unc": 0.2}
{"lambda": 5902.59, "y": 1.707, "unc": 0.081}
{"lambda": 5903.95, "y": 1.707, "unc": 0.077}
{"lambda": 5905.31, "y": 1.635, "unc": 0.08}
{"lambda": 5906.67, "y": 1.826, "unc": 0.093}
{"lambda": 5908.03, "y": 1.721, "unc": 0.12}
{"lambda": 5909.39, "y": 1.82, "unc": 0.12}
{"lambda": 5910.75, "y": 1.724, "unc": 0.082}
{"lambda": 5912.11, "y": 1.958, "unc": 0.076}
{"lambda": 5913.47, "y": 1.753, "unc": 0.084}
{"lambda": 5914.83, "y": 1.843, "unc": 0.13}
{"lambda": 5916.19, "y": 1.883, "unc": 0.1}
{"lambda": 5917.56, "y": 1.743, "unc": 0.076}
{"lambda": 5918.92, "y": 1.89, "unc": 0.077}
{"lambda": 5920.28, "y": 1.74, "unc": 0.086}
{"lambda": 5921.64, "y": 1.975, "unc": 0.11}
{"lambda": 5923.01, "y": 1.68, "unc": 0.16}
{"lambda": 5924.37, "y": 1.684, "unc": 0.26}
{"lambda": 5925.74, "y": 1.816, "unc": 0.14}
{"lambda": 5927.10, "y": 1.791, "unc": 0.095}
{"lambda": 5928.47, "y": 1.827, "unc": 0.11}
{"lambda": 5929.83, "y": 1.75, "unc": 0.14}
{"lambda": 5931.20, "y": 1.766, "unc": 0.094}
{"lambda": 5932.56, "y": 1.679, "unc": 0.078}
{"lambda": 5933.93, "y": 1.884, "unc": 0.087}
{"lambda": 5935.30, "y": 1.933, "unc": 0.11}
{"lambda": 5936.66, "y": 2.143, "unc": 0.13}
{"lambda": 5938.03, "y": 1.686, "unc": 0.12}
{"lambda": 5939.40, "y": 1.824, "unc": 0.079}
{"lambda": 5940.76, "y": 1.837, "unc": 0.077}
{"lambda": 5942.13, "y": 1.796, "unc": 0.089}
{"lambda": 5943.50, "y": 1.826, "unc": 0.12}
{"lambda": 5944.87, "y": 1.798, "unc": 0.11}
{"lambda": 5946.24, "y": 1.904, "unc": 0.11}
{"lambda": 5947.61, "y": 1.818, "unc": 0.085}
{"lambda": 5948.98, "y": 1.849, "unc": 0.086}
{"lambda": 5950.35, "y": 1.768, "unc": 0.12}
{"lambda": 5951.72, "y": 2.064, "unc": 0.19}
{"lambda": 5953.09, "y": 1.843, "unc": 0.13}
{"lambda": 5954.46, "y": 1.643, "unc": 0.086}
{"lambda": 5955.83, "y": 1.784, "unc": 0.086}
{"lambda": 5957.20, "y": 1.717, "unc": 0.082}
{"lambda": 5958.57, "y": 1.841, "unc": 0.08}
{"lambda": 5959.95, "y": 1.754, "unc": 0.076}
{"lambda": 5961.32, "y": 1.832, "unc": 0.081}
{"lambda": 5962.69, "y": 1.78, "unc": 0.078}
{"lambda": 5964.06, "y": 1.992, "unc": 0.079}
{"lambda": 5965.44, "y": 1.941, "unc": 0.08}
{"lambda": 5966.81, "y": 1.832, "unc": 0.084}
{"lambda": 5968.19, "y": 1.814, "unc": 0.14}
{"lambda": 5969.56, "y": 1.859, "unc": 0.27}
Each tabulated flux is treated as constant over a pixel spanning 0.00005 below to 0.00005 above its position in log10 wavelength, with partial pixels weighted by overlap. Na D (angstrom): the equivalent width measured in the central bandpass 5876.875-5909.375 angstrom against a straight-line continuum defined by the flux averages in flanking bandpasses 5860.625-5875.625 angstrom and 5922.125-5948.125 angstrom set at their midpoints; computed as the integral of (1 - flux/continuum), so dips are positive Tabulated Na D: 5.2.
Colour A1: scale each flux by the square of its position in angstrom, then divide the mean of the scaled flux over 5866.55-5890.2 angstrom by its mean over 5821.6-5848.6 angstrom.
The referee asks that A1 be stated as 0.9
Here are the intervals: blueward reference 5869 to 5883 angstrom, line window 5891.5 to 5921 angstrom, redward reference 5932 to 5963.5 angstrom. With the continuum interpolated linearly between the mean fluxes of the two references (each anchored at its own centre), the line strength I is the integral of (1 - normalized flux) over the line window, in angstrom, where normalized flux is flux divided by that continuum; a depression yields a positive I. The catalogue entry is 2.9 angstrom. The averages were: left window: 1.8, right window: 1.83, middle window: 1.64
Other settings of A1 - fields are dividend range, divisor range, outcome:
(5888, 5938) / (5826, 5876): 0.91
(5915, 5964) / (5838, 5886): 1.01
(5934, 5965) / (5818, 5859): 1.01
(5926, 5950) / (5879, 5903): 1.27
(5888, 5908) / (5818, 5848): 0.78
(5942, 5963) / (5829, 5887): 1.01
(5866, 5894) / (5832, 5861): 0.87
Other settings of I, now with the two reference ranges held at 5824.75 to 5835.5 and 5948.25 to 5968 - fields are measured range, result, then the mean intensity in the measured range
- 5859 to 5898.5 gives 4.8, 1.66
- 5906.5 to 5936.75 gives 0.7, 1.81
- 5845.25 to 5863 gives 0.0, 1.9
